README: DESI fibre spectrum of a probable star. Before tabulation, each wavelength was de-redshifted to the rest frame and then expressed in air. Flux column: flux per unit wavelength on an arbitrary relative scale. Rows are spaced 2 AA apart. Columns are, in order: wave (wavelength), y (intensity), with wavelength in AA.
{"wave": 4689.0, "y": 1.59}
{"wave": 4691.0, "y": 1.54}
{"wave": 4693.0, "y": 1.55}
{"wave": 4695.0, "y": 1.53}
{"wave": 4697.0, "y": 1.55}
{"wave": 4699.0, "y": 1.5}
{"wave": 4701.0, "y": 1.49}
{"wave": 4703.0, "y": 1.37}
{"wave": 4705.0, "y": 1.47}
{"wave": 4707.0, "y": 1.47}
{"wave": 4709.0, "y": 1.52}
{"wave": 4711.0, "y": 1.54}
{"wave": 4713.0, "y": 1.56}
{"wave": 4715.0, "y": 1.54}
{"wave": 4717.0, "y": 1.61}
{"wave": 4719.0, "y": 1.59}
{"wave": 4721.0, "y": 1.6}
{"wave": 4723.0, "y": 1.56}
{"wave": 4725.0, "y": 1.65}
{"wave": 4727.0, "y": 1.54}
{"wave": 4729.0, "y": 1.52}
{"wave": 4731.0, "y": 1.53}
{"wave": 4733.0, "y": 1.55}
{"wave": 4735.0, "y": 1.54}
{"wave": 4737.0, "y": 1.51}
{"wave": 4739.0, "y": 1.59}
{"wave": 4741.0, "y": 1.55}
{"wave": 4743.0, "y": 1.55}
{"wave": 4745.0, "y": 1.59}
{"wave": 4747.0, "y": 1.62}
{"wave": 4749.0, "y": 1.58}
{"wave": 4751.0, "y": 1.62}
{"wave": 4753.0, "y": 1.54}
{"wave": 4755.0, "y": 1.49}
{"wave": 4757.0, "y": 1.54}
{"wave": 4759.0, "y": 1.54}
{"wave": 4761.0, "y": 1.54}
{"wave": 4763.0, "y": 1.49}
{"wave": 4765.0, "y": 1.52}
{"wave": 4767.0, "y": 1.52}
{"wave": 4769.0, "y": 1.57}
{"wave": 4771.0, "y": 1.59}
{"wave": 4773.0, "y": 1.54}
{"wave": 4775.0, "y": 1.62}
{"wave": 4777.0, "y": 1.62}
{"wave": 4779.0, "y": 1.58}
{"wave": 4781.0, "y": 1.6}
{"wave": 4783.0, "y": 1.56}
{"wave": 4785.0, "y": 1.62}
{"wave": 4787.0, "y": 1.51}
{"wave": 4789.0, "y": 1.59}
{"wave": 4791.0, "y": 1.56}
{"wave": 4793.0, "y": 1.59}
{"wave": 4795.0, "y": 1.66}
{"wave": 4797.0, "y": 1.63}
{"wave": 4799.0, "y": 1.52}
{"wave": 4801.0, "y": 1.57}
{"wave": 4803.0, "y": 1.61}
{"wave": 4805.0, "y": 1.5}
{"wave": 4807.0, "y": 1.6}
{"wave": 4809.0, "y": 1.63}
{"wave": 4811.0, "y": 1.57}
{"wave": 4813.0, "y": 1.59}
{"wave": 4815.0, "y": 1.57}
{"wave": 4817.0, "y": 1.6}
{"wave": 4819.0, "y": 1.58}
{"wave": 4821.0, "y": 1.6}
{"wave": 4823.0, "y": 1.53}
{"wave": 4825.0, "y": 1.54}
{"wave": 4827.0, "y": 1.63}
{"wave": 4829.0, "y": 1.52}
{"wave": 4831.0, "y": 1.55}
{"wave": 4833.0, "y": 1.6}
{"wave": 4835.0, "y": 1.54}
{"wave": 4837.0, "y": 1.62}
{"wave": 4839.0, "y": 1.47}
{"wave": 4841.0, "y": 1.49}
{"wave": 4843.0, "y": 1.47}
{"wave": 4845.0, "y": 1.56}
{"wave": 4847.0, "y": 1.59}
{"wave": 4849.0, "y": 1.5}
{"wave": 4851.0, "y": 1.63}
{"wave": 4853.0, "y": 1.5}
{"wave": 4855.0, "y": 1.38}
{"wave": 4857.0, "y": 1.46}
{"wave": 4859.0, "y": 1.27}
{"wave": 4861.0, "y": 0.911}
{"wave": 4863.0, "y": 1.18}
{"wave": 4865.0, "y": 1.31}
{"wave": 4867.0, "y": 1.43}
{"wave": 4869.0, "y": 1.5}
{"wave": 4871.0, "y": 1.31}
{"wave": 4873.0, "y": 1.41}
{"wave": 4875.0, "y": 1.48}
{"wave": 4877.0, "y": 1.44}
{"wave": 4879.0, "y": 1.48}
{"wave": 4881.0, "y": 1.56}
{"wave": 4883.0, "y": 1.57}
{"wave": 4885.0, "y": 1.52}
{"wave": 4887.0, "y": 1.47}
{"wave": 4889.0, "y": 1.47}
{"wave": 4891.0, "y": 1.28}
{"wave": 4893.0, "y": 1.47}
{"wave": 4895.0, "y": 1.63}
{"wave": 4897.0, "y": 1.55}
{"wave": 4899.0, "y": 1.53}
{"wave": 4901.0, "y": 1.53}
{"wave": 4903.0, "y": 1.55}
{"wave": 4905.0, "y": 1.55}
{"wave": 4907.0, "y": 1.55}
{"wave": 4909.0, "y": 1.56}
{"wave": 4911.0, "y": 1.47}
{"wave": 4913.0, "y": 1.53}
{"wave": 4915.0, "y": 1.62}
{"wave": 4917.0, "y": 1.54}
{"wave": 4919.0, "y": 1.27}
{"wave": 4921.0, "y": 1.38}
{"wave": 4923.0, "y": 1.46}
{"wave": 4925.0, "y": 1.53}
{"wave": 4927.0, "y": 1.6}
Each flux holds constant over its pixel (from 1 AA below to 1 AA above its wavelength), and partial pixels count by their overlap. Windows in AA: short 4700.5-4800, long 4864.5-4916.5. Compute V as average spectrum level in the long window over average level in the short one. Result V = 0.96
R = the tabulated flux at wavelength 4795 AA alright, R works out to 1.66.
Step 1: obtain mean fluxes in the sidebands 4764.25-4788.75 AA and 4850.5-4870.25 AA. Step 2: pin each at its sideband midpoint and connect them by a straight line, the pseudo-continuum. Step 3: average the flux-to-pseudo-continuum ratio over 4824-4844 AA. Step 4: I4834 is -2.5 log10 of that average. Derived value -0.09 mag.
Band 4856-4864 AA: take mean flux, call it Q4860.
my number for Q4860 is 1.21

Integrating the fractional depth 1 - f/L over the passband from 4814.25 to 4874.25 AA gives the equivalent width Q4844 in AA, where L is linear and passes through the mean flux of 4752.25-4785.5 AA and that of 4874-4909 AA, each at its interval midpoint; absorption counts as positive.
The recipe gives 2.1 AA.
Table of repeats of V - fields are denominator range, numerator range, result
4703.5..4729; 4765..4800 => 1.02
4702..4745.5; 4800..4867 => 0.97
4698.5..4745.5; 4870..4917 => 0.98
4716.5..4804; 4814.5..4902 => 0.94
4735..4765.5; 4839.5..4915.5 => 0.94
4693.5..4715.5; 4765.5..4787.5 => 1.05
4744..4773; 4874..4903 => 0.97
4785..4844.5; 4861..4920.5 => 0.93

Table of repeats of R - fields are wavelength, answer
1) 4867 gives 1.43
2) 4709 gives 1.52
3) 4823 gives 1.53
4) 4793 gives 1.59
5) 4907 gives 1.55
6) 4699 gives 1.5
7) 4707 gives 1.47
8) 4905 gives 1.55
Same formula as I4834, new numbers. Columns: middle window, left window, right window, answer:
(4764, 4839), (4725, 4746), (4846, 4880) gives -0.07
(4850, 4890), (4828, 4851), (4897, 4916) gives 0.09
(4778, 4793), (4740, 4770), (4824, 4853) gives -0.02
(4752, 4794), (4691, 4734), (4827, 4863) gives -0.04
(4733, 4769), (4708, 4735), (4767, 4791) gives 0.01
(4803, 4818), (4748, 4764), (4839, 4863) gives -0.08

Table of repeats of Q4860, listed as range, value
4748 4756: 1.56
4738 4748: 1.58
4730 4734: 1.54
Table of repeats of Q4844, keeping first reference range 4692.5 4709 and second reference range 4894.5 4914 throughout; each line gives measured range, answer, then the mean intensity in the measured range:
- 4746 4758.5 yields -0.5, 1.56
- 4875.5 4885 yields 0.2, 1.51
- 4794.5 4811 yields -0.8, 1.59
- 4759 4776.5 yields -0.5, 1.55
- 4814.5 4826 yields -0.4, 1.57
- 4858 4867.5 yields 2.0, 1.21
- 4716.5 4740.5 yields -1.1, 1.56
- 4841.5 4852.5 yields -0.1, 1.55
